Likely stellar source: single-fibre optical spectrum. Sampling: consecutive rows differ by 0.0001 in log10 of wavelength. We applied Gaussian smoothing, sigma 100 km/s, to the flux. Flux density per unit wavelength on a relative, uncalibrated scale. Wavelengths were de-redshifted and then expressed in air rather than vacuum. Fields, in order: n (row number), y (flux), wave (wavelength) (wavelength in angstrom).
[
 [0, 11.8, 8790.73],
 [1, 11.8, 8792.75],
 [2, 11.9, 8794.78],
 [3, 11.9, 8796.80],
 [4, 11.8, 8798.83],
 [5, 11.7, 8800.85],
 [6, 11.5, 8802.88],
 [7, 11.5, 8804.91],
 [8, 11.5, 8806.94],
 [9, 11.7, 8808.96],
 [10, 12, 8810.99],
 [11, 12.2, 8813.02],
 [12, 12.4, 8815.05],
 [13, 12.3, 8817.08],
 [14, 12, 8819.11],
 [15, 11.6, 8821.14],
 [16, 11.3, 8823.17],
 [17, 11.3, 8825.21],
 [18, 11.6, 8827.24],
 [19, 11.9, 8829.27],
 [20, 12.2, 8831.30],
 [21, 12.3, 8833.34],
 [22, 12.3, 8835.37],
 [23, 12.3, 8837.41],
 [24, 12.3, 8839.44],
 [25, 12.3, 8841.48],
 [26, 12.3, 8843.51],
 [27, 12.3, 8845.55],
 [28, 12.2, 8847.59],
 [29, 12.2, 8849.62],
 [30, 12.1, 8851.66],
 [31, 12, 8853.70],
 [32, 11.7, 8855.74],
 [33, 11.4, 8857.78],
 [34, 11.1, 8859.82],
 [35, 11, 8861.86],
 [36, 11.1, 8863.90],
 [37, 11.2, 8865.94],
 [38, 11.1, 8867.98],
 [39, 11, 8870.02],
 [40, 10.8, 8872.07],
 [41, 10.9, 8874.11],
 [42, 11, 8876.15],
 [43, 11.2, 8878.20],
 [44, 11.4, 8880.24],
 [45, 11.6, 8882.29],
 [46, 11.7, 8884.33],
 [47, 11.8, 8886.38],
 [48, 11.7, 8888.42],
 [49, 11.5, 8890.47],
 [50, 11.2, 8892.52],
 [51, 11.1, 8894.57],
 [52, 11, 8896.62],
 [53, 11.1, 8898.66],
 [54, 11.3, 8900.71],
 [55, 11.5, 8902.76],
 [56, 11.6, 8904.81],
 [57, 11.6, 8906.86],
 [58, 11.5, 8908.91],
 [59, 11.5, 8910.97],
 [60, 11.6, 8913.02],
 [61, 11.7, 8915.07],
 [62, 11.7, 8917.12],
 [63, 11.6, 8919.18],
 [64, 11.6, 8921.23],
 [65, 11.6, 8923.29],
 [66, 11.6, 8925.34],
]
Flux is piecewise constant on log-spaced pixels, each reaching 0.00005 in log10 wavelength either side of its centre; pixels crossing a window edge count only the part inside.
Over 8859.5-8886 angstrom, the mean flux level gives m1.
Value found 11.2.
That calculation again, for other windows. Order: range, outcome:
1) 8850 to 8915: 11.4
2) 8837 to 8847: 12.3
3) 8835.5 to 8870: 11.8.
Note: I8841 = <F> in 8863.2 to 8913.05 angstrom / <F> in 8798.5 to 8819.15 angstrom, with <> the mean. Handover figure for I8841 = 1.0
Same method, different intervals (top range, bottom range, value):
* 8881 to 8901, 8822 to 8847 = 0.95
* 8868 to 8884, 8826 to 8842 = 0.92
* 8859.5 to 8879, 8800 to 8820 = 0.93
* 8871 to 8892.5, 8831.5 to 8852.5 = 0.93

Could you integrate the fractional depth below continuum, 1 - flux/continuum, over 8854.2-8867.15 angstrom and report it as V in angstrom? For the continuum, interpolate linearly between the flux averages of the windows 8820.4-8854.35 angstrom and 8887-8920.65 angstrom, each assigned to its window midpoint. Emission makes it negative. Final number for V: 0.6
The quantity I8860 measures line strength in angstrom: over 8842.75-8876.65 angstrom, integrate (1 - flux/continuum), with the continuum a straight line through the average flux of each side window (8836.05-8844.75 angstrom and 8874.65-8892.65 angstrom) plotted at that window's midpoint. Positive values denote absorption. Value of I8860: 1.2 angstrom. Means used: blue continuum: 12.3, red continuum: 11.5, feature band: 11.5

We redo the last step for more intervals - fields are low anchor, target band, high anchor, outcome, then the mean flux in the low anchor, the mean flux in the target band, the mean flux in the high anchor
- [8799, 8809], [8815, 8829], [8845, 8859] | -0.02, 11.6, 11.7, 12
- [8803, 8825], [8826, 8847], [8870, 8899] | -0.95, 11.8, 12.2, 11.3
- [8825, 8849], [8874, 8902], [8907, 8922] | 1.06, 12.1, 11.3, 11.6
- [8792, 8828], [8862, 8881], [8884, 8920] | 0.83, 11.8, 11.1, 11.5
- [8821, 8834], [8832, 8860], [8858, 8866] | -1.67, 11.7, 12.1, 11.1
